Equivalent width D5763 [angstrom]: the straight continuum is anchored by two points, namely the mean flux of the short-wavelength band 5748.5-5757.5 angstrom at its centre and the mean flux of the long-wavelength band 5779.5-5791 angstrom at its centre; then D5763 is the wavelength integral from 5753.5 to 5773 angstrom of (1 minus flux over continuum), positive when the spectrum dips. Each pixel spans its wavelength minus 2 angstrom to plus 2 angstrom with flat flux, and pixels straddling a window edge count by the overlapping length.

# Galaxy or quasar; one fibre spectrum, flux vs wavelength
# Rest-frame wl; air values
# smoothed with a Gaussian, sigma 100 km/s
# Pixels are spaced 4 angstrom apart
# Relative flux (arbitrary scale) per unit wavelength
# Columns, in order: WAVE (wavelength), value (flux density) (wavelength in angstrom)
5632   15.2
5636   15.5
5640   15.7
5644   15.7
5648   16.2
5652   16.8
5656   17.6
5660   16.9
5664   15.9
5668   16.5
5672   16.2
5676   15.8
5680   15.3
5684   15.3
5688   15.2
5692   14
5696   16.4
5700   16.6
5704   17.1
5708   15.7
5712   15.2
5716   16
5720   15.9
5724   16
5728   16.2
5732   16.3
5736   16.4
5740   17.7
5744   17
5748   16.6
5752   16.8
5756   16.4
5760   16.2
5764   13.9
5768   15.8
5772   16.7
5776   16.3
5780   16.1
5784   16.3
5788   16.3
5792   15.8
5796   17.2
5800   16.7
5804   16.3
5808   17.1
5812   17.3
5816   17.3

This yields 0.8 angstrom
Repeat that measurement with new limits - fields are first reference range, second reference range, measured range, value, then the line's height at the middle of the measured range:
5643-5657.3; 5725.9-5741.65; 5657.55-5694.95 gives 2.0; 16.6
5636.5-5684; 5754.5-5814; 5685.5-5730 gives 1.0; 16.2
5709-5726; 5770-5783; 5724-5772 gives -0.7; 16.1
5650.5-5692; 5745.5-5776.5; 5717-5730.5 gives 0.0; 16.1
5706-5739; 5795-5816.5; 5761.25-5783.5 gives 1.0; 16.6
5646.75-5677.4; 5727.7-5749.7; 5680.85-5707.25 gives 1.4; 16.6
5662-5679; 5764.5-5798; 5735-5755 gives -0.9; 16.2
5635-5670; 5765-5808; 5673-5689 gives 0.9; 16.3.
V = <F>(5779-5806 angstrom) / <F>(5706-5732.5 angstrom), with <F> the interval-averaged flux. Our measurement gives 1.0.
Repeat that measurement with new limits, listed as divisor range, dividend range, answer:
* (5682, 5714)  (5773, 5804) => 1.04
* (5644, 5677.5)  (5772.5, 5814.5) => 1.01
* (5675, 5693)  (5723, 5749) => 1.10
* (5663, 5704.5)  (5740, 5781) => 1.03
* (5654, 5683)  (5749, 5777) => 0.98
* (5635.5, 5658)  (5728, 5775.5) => 1.00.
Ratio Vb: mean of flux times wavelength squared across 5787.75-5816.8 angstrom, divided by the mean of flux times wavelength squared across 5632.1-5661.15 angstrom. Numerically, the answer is 1.09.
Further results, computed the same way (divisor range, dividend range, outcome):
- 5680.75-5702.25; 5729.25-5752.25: 1.10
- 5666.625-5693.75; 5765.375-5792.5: 1.08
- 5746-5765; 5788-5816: 1.06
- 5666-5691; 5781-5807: 1.09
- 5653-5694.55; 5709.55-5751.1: 1.05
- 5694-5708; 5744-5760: 1.02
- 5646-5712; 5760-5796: 1.03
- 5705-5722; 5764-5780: 1.03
